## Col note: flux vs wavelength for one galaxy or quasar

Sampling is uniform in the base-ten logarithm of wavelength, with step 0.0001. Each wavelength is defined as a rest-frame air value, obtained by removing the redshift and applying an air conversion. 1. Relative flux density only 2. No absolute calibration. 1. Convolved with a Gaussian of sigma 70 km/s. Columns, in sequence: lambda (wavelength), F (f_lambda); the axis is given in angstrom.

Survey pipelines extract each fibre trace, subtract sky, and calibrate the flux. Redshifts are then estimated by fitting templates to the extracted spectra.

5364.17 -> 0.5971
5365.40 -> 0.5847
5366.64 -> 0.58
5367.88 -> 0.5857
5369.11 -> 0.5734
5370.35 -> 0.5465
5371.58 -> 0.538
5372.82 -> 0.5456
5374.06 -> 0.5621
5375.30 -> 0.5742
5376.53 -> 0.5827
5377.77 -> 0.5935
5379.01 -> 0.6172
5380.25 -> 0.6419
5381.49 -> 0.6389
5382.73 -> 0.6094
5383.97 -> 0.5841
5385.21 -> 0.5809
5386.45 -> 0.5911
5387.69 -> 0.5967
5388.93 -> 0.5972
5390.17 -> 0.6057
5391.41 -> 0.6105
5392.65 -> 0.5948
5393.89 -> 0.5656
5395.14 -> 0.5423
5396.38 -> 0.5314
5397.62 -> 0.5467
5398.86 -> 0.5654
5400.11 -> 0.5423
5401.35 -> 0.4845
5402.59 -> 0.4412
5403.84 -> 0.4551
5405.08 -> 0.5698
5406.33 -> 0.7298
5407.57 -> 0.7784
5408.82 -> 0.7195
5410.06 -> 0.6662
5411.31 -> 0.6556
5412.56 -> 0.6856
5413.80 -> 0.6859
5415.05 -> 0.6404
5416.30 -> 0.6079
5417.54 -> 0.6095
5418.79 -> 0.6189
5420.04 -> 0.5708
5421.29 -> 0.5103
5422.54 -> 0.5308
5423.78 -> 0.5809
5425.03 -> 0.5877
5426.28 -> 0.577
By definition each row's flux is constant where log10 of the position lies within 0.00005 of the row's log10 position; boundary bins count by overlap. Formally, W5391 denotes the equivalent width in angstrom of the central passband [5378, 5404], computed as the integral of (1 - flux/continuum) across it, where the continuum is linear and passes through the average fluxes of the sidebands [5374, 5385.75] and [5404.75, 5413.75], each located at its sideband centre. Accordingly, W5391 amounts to 2.50 angstrom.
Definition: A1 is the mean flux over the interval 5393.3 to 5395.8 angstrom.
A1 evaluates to 0.552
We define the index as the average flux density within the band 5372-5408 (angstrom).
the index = 0.581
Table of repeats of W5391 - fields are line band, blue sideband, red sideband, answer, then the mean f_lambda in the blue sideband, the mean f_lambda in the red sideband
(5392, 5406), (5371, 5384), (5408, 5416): 2.33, 0.59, 0.675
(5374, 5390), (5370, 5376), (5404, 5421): -0.65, 0.555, 0.648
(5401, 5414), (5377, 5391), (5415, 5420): -0.35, 0.605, 0.611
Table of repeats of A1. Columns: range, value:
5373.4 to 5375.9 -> 0.567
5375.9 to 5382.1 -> 0.615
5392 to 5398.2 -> 0.557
